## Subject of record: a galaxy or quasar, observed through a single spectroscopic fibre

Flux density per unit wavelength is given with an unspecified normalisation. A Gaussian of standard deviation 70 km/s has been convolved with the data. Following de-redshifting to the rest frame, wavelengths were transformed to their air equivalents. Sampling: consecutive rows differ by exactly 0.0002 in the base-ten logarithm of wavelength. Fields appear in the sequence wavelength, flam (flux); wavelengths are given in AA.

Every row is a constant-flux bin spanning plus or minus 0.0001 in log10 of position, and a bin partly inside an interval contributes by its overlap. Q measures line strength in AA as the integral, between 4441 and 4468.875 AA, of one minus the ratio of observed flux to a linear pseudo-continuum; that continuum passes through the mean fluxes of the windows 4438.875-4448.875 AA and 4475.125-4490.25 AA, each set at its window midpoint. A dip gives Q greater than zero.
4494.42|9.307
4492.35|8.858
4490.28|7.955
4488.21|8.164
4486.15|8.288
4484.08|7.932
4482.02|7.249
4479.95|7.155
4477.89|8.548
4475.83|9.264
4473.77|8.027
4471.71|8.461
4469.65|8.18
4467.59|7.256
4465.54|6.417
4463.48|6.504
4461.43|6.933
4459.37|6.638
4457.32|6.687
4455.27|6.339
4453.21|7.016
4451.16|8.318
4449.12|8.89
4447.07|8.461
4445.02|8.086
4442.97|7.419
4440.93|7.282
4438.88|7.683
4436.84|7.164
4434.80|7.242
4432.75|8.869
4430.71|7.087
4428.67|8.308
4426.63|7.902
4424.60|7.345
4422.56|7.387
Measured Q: 2.2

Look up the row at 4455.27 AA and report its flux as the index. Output 6.339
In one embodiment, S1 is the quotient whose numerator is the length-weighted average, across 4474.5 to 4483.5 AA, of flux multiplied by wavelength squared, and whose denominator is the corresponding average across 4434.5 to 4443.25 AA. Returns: 1.11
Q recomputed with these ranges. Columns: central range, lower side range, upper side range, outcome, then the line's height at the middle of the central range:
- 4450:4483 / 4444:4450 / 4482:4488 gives 3.1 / 8.21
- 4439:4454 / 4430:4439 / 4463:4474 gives -0.7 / 7.57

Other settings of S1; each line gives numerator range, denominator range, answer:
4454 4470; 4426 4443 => 0.90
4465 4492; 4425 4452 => 1.03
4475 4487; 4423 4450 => 1.05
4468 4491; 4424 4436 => 1.06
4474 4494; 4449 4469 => 1.18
